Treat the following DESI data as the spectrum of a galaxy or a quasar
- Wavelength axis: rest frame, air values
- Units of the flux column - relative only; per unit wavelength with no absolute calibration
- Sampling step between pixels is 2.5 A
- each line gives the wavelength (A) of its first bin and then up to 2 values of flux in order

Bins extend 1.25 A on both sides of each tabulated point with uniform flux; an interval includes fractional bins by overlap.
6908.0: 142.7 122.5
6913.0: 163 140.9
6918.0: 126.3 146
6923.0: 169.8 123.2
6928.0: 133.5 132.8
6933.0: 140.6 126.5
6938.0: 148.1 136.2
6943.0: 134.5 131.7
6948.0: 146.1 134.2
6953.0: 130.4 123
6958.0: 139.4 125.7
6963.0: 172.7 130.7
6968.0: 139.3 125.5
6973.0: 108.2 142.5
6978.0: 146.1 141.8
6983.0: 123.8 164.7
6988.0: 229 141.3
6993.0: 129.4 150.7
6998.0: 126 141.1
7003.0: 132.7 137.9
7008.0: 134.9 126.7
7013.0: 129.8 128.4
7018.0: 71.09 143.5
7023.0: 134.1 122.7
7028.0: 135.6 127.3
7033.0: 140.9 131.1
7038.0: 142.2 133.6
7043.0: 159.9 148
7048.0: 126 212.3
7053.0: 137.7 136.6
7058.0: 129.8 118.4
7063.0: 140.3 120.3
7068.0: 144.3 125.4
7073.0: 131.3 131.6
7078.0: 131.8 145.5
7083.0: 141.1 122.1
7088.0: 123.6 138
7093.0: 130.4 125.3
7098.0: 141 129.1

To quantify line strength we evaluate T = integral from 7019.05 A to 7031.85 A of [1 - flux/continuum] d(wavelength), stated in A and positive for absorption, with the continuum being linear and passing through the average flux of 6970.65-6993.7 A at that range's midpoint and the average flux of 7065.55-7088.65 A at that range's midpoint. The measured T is 0.8 A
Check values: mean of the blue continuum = 147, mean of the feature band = 132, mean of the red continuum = 133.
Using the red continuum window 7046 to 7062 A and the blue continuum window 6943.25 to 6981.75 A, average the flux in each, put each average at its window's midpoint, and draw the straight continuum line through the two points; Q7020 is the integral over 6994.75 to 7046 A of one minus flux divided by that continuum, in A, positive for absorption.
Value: 2.9 A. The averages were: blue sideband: 136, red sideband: 144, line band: 133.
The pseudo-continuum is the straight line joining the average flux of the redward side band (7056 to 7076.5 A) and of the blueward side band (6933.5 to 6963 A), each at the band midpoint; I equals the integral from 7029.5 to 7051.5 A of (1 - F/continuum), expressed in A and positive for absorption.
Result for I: -2.5 A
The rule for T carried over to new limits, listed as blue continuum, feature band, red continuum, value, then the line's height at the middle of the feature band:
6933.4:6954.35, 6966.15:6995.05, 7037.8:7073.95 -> -1.5 A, 138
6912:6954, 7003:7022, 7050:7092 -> 1.6 A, 137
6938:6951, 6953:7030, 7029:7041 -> 0.0 A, 136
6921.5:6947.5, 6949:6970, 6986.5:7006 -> 0.9 A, 143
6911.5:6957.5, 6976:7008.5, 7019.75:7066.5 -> -1.8 A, 139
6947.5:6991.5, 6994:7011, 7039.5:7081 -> 0.6 A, 141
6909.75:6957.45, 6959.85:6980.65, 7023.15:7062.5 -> 0.2 A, 138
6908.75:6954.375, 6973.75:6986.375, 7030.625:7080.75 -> -0.3 A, 138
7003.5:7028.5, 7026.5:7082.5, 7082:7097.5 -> -4.4 A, 128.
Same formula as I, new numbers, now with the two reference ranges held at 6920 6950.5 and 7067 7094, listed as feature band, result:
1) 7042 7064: -1.8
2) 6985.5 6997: -2.1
